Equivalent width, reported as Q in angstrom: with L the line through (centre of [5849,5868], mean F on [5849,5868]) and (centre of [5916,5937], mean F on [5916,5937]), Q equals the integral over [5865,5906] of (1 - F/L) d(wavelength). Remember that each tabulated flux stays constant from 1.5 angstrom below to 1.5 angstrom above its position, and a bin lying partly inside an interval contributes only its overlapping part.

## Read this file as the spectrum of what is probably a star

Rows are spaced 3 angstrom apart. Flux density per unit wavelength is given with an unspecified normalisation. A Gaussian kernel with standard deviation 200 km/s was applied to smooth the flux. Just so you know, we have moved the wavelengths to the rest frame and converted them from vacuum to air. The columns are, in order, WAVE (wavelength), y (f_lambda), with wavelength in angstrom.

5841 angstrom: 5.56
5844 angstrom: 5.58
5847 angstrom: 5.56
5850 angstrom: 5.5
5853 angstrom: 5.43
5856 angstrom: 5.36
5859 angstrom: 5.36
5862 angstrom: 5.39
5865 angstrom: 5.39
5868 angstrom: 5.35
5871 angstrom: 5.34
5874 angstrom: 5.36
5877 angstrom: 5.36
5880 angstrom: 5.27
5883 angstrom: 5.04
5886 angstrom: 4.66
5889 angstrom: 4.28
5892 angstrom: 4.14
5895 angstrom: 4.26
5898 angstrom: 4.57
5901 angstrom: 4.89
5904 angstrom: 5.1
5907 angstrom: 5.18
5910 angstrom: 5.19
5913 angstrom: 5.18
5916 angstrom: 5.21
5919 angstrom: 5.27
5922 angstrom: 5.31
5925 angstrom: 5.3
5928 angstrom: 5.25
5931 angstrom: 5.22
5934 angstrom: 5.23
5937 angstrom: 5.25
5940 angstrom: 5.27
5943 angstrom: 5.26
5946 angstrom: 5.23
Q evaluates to 3.29 angstrom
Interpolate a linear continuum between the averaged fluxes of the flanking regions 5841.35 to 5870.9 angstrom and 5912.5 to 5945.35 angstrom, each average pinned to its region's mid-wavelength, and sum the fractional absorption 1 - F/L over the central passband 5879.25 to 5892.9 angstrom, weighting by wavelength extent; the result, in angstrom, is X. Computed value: 1.8 angstrom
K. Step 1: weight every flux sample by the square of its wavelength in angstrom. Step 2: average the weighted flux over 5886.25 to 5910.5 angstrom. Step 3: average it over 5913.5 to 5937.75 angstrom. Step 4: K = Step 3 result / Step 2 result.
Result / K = 1.1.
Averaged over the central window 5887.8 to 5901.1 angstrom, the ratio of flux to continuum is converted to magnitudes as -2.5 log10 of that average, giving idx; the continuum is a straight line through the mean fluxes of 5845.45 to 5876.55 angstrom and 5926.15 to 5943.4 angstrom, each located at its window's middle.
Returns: 0.213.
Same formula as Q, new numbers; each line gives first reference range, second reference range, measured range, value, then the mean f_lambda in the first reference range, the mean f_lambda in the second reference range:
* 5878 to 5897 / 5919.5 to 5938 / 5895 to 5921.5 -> -0.5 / 4.63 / 5.26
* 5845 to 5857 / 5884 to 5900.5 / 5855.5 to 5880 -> -1.5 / 5.47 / 4.43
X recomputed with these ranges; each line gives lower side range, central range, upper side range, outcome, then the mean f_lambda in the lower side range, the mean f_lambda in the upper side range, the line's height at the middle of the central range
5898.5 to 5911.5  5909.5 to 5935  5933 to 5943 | -0.43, 5.05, 5.25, 5.16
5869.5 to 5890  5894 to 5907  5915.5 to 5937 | 0.94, 5.06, 5.26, 5.15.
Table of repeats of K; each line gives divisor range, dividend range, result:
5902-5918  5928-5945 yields 1.02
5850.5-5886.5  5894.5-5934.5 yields 0.98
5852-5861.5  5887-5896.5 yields 0.80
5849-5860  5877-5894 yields 0.88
